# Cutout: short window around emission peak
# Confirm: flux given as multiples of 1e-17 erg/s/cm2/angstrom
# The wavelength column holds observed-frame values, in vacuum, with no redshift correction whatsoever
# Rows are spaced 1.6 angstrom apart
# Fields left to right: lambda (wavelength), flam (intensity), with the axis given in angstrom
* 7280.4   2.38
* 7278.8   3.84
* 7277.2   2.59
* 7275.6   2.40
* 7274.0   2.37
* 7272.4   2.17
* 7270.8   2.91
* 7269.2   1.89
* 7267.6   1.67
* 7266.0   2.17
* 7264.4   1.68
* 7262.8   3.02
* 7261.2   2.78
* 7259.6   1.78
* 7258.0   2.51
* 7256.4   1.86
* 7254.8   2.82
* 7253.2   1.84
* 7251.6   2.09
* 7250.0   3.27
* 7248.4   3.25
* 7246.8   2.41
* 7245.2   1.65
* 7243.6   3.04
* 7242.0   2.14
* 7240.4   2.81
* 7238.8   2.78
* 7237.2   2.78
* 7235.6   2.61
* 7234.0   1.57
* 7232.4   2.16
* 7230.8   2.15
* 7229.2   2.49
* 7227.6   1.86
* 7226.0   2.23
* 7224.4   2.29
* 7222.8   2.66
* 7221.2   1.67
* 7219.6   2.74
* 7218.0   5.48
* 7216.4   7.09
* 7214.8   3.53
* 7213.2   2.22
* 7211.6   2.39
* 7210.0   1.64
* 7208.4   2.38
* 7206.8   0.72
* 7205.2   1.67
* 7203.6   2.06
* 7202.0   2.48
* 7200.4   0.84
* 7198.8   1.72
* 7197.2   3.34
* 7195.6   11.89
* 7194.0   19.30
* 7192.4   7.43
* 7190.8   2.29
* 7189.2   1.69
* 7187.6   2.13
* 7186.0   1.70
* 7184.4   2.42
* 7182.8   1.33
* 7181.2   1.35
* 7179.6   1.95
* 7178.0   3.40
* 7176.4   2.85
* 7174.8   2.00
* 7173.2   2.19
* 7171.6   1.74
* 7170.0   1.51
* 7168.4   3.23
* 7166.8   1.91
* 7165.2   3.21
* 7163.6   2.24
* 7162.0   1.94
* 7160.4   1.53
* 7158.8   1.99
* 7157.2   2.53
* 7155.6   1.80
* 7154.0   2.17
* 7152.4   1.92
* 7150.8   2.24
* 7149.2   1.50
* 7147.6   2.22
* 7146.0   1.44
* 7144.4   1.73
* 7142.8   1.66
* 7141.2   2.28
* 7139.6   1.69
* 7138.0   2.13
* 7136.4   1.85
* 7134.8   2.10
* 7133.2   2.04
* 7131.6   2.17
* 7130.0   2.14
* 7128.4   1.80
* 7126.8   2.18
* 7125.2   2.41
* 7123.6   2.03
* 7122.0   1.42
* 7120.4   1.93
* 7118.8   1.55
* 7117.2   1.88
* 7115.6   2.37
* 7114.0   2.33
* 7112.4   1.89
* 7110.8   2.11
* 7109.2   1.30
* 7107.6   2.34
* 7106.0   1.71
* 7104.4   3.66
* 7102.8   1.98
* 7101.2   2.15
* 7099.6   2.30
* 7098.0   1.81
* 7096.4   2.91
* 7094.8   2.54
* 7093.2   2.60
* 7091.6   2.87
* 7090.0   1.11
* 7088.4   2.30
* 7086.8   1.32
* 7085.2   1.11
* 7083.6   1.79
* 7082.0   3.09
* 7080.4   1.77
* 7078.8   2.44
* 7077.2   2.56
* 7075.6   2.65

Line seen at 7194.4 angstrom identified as Halpha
